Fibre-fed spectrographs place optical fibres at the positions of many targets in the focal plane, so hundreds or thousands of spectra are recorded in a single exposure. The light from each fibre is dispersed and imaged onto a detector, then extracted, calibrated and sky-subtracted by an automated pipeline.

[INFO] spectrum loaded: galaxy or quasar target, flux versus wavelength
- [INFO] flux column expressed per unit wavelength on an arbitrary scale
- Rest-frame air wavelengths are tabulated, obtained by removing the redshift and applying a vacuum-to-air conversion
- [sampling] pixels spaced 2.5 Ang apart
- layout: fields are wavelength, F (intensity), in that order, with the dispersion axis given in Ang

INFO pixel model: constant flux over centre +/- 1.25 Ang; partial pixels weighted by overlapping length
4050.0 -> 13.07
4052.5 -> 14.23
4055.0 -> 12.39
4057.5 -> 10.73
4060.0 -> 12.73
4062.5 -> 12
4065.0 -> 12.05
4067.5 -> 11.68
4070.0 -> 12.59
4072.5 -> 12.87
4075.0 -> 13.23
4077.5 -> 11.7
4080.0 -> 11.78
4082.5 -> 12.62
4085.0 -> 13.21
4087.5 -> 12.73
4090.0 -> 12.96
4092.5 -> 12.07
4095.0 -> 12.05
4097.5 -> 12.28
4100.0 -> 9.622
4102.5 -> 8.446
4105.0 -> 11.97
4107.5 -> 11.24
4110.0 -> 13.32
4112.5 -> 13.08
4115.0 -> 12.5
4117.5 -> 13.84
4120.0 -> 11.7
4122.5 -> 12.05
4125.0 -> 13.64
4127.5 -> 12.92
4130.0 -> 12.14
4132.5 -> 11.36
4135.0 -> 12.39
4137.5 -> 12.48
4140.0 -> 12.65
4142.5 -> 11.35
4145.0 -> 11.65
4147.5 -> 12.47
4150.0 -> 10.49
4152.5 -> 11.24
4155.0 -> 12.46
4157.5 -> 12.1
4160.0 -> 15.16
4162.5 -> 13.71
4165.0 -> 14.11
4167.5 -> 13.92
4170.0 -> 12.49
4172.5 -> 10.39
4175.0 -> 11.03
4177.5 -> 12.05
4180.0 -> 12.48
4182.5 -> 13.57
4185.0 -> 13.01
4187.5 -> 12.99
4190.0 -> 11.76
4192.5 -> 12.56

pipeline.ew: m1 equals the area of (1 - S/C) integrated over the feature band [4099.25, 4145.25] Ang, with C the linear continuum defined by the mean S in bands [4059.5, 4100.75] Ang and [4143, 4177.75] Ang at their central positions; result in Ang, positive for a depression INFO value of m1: 1.00 Ang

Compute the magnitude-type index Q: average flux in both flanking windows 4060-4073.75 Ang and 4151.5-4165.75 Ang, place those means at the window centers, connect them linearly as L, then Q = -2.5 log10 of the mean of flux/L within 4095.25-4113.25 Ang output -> 0.11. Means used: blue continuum 12.3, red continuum 13.1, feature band 11.4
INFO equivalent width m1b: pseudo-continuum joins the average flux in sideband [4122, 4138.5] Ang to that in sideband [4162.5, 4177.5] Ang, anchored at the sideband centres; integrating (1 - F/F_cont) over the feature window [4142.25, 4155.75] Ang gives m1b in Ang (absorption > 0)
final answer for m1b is 0.93 Ang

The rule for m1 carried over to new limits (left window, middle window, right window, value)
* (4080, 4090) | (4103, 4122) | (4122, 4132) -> 0.5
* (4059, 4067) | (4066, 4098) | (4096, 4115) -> -1.5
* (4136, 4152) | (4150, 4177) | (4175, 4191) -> -0.8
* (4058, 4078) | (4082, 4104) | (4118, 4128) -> 1.3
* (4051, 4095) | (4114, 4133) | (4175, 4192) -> -0.1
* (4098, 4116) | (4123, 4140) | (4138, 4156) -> -1.2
